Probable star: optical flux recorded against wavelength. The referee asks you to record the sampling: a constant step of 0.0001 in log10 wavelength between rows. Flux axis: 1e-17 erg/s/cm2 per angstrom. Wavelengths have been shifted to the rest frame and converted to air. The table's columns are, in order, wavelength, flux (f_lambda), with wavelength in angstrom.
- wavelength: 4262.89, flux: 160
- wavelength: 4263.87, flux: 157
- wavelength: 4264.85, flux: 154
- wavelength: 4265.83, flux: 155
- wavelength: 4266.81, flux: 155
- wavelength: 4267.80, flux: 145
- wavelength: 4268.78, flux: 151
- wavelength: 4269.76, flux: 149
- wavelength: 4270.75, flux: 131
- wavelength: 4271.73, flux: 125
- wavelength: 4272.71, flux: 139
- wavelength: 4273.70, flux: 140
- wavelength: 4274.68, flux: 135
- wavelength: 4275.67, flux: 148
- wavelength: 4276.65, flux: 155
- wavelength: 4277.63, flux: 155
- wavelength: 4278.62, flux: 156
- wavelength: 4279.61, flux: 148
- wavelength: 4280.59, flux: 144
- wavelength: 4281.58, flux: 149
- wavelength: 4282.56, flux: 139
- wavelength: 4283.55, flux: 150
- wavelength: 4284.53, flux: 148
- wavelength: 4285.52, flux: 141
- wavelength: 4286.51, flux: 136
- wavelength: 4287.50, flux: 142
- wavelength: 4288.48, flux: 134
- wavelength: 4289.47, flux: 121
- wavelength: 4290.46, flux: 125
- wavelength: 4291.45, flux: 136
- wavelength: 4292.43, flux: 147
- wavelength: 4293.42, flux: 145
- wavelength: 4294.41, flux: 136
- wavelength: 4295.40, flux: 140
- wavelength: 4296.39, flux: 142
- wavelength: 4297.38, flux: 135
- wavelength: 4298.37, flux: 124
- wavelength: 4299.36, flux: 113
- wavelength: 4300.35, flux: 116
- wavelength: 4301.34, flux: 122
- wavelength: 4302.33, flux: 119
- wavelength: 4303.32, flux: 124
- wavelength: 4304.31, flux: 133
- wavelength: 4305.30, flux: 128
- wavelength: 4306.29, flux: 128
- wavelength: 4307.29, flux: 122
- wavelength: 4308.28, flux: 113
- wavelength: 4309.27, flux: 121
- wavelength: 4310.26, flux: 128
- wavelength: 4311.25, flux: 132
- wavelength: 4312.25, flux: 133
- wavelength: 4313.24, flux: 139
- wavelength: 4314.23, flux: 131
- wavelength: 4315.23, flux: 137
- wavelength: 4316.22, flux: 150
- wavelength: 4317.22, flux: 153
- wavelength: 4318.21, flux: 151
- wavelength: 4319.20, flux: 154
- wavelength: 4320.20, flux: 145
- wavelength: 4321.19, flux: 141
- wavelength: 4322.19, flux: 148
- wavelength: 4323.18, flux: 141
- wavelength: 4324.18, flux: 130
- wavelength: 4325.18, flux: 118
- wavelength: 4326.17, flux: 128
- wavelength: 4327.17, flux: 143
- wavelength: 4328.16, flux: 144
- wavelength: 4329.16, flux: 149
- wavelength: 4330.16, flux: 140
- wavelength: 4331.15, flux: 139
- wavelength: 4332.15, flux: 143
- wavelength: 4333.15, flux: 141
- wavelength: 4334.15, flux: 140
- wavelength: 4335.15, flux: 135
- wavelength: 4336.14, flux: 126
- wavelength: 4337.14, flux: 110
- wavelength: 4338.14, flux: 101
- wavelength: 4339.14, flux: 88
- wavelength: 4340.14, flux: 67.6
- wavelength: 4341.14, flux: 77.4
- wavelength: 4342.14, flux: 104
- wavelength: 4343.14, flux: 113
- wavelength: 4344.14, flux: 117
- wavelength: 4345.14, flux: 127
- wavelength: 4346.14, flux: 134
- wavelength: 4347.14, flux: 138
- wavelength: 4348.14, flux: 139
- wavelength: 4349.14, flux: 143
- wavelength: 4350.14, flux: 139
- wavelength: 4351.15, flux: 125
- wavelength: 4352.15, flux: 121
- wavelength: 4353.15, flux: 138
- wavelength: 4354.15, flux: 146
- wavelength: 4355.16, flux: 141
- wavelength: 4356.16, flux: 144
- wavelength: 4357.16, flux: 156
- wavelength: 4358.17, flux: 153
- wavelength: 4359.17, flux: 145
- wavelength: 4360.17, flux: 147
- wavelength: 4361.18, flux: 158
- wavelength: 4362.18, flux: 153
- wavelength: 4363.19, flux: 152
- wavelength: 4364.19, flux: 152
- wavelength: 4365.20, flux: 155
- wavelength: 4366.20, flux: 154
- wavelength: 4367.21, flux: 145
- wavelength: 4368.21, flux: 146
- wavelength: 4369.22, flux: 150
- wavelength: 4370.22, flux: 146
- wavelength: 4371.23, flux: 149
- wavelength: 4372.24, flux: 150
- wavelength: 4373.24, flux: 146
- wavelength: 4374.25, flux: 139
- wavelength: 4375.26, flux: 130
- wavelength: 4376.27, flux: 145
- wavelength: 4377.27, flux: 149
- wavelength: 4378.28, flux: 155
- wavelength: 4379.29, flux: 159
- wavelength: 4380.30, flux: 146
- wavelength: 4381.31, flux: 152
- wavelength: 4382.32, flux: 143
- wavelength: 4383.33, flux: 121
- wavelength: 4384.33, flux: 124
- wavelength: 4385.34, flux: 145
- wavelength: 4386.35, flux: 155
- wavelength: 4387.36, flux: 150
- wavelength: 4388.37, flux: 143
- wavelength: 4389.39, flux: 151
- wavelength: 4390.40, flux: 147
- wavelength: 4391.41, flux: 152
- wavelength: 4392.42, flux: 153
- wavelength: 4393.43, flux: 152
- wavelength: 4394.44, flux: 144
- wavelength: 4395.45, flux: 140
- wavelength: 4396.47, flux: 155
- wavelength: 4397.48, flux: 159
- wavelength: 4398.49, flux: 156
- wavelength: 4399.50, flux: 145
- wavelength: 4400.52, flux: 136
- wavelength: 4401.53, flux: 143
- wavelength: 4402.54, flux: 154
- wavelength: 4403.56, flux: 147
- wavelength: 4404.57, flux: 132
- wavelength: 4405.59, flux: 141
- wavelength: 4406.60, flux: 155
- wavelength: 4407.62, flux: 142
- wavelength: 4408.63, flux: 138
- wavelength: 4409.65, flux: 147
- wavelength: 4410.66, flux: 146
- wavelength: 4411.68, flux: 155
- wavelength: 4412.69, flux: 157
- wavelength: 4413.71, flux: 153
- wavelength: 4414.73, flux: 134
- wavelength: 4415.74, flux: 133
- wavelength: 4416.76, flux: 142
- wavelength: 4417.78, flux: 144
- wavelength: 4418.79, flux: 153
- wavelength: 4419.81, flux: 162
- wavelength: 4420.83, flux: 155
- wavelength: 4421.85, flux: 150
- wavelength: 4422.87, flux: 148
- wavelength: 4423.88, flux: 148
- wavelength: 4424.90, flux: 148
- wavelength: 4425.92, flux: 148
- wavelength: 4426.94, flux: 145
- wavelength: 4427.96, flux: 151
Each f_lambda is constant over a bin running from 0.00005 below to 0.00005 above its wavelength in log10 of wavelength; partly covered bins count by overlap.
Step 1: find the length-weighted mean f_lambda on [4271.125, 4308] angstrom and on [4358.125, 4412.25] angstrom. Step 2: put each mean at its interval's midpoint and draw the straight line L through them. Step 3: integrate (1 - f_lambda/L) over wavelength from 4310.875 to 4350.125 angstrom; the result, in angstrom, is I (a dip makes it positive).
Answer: 2.8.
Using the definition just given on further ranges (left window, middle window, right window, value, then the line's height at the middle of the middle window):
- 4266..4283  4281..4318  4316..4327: 2.5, 143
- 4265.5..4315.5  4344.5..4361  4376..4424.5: 0.3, 142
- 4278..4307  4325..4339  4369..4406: 0.8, 140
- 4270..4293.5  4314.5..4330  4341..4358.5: -0.7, 136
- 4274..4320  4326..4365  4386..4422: 2.5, 142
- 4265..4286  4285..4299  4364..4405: 1.0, 146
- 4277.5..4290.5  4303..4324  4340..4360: 0.1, 137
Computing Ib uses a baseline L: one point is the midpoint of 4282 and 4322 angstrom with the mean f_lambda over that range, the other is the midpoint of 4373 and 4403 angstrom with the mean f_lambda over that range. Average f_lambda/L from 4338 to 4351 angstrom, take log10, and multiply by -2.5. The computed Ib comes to 0.22 mag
